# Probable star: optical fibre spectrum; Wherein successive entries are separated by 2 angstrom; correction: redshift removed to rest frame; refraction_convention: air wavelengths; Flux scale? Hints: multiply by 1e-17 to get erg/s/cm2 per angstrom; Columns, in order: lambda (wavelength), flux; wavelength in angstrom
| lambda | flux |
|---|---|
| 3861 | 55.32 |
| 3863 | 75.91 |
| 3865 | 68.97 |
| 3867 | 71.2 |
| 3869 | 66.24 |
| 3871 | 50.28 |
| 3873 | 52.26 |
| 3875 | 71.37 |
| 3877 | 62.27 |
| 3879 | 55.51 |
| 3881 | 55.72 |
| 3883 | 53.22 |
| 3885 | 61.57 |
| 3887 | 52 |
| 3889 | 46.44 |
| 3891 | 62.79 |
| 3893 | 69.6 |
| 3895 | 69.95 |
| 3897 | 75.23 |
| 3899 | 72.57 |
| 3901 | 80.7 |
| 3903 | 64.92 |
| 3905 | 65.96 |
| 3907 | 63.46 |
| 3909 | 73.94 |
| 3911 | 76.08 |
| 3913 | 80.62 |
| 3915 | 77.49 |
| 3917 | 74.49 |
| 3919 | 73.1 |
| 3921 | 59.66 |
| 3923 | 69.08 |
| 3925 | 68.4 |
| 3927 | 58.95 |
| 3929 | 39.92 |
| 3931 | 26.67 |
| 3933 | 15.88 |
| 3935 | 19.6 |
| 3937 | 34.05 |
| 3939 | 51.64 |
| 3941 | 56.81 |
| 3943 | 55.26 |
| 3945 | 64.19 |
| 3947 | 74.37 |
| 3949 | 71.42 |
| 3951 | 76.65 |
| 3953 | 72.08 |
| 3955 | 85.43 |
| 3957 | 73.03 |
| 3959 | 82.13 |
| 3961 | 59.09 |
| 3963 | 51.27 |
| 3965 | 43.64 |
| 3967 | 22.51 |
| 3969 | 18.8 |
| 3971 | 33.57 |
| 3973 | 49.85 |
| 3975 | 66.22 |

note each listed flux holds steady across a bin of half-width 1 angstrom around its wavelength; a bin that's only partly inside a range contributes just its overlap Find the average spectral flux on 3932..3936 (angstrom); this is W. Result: 17.7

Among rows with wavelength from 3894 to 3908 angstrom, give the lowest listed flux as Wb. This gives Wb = 63.46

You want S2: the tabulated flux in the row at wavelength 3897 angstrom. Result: 75.23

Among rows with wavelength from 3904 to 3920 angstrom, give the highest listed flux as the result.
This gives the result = 80.62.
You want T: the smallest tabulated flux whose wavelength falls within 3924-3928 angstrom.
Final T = 58.95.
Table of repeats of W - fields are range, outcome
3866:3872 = 62.6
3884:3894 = 58.5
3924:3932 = 48.5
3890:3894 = 66.2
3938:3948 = 60.5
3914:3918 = 76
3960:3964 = 55.2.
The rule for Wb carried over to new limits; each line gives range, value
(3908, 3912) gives 73.94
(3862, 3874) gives 50.28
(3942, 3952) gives 55.26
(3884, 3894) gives 46.44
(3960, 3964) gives 51.27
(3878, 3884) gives 53.22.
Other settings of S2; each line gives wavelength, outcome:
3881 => 55.72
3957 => 73.03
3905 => 65.96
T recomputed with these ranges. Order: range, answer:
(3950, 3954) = 72.08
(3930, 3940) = 15.88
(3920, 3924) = 59.66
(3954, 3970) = 18.8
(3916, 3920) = 73.1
